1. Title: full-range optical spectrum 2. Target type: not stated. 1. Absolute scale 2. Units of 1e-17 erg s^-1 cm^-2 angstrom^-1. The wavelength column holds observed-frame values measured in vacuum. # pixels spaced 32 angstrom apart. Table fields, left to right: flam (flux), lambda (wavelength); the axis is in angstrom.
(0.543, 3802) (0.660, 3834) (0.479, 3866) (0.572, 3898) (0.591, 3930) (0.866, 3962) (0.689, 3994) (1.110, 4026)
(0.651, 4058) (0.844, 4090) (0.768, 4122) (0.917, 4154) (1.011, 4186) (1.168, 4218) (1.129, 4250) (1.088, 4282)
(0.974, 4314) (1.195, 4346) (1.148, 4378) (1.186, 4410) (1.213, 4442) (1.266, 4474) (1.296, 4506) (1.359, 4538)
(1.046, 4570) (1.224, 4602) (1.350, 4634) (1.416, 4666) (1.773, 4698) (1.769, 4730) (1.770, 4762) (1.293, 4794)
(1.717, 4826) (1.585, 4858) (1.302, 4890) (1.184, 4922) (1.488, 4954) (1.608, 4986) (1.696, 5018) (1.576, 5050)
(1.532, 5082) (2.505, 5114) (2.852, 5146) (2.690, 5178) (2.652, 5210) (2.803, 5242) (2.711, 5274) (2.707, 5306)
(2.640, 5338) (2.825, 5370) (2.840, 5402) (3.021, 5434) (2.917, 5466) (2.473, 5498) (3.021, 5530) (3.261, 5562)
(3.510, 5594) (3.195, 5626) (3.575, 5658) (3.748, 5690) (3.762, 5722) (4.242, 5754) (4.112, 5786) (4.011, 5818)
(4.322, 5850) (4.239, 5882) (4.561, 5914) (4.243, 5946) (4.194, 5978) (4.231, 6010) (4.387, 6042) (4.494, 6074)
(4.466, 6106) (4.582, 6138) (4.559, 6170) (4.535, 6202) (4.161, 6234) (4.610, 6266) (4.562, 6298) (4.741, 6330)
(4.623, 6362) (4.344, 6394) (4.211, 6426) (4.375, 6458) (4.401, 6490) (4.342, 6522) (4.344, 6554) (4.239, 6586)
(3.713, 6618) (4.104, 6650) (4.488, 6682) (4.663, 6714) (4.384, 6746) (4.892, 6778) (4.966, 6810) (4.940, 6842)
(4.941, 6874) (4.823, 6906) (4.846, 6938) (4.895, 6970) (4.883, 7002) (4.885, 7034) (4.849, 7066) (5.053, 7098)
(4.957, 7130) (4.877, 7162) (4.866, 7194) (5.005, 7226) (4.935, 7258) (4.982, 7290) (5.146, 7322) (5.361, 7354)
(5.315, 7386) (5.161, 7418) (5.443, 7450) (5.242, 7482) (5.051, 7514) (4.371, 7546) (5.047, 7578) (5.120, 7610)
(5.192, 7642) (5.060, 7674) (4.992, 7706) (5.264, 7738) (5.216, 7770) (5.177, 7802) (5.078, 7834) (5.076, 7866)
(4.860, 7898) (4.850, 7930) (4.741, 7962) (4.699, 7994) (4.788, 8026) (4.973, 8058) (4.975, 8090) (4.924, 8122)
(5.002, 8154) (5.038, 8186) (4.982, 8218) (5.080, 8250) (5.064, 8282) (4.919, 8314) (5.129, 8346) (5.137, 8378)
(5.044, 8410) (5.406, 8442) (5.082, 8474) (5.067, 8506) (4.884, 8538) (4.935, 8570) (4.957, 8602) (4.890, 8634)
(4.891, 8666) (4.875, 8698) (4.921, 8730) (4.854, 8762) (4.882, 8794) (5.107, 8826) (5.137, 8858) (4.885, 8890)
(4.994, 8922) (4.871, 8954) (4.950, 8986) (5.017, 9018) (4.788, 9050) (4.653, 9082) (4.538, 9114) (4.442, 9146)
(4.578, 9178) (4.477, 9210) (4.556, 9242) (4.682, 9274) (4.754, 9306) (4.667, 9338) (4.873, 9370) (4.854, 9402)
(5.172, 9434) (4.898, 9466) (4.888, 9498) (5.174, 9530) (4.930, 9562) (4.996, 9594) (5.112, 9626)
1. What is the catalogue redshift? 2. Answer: 0.28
